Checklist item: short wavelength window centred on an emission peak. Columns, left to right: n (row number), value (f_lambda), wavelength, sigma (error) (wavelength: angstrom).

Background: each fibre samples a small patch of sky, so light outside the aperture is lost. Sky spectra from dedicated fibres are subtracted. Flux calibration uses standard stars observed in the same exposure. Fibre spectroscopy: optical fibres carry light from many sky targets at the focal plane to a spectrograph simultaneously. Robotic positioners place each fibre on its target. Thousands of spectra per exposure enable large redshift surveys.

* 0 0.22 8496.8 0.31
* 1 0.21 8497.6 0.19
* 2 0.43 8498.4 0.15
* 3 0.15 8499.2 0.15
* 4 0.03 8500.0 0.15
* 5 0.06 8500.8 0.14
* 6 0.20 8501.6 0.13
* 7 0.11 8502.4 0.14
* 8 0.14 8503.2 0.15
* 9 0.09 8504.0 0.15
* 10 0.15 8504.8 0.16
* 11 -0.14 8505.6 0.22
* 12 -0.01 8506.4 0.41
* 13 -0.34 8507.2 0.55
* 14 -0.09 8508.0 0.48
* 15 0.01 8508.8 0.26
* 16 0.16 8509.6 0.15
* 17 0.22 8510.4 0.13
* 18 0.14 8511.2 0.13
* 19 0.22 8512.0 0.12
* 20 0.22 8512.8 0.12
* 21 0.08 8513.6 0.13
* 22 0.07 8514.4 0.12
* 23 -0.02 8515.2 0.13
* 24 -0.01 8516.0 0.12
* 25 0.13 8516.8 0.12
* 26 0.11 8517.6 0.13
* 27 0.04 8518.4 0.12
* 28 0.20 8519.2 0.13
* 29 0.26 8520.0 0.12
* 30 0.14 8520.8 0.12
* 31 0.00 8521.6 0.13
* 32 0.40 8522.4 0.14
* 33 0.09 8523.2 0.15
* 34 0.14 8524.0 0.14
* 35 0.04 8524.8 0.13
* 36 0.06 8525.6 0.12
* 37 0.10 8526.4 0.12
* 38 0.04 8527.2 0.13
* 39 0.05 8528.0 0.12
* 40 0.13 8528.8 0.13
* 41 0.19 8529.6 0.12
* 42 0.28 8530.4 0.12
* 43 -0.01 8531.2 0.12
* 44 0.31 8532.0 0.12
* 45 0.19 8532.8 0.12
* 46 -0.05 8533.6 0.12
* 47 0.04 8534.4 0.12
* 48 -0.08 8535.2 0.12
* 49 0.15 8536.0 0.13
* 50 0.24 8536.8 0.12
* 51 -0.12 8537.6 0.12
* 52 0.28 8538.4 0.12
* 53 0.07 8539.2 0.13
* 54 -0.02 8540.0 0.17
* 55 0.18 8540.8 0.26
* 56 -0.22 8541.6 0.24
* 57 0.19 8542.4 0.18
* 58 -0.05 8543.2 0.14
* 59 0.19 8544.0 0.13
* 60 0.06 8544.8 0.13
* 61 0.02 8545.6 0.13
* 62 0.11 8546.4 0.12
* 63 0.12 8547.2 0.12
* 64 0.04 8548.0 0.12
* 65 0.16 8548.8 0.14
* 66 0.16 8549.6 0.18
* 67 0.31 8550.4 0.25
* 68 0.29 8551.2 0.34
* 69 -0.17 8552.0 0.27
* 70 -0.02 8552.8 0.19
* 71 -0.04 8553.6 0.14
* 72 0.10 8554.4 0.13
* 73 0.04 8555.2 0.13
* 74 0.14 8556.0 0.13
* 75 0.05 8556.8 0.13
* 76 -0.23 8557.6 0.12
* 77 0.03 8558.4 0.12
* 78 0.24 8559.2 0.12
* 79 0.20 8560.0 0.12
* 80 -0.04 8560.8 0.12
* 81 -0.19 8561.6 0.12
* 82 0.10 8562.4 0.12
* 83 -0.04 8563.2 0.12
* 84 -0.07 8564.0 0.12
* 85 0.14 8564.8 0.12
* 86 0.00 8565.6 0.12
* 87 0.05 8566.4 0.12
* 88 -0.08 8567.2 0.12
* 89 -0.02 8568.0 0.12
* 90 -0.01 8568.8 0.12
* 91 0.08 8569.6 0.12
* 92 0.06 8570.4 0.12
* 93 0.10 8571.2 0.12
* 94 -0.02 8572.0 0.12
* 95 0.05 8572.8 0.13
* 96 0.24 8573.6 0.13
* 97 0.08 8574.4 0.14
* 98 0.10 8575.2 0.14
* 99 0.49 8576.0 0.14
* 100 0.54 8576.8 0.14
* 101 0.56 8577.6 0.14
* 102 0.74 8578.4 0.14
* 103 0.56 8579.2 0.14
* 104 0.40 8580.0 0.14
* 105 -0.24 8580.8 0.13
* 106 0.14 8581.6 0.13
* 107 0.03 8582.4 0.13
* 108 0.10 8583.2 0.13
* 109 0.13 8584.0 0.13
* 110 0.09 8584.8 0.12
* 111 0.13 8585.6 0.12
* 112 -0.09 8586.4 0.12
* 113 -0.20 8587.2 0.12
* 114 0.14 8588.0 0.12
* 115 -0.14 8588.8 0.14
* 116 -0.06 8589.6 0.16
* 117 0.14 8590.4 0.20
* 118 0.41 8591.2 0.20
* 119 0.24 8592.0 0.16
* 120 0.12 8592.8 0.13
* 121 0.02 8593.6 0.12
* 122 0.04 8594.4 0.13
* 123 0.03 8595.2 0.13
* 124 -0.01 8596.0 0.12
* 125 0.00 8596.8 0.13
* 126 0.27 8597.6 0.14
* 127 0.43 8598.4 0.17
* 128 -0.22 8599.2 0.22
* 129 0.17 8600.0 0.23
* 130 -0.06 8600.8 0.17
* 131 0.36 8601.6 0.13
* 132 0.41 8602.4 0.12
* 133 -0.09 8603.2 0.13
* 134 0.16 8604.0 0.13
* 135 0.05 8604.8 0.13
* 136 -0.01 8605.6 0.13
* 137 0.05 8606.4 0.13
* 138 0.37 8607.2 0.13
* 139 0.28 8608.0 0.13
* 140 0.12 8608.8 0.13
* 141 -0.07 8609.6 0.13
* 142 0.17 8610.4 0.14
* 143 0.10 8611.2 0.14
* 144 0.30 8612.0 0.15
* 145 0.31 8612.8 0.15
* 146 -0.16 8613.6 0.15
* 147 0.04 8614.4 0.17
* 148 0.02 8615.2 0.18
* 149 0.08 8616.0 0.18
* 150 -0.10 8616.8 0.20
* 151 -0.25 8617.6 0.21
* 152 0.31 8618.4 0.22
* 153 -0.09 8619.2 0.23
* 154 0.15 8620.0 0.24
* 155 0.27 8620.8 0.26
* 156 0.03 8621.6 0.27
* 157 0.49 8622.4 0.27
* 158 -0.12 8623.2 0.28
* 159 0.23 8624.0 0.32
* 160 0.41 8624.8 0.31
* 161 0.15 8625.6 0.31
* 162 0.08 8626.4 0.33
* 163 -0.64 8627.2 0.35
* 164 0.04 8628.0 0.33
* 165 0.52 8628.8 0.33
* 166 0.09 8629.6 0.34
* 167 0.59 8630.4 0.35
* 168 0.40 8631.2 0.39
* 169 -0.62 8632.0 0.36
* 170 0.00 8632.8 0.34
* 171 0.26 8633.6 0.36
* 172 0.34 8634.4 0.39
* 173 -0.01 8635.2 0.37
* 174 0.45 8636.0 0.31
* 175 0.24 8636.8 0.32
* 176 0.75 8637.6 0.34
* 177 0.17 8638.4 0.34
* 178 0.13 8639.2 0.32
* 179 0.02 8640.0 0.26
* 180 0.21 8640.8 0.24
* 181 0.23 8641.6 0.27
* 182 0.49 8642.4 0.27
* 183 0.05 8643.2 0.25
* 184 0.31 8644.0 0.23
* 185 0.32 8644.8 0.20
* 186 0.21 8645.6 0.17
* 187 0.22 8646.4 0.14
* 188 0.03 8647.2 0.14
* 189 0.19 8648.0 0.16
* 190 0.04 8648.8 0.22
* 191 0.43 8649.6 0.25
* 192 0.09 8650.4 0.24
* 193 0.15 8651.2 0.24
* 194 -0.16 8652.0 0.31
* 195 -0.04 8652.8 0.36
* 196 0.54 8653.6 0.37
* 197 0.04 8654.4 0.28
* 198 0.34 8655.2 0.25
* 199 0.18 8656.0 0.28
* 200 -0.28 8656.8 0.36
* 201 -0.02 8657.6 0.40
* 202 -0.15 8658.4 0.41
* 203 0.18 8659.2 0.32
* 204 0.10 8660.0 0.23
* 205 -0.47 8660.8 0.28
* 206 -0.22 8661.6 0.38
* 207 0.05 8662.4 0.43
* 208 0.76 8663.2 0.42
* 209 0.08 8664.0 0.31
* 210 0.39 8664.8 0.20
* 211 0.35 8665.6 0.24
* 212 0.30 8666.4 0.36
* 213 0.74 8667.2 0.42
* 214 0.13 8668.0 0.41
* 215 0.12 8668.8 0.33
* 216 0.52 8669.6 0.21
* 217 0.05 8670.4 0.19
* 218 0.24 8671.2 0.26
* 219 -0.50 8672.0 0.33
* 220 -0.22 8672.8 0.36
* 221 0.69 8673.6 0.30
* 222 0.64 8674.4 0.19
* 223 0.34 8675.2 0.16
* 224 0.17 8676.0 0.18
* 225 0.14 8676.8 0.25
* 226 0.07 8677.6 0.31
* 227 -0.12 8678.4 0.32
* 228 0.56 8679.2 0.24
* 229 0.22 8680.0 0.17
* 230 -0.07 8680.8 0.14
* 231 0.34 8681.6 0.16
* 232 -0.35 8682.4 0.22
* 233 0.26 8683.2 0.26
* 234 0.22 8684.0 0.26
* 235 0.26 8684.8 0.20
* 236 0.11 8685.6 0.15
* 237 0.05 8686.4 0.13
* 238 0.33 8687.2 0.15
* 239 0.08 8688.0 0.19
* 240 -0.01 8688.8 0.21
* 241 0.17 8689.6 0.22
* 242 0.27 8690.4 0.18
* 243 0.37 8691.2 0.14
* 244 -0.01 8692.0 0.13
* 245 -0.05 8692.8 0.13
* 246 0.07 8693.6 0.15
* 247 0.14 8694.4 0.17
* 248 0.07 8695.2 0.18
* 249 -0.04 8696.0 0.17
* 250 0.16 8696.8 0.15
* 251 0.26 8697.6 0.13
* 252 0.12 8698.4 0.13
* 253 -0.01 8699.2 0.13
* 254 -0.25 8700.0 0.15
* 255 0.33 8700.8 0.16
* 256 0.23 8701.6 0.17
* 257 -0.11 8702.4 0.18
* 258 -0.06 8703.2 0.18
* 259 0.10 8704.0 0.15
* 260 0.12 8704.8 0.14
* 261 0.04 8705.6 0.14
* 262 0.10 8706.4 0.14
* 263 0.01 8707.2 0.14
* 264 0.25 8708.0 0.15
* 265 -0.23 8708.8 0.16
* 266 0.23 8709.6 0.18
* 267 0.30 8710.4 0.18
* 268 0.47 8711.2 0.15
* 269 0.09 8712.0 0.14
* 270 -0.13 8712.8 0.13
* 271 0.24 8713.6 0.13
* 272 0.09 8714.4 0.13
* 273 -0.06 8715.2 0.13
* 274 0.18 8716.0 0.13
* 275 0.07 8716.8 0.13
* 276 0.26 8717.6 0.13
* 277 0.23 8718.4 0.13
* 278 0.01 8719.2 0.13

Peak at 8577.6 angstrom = Hbeta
